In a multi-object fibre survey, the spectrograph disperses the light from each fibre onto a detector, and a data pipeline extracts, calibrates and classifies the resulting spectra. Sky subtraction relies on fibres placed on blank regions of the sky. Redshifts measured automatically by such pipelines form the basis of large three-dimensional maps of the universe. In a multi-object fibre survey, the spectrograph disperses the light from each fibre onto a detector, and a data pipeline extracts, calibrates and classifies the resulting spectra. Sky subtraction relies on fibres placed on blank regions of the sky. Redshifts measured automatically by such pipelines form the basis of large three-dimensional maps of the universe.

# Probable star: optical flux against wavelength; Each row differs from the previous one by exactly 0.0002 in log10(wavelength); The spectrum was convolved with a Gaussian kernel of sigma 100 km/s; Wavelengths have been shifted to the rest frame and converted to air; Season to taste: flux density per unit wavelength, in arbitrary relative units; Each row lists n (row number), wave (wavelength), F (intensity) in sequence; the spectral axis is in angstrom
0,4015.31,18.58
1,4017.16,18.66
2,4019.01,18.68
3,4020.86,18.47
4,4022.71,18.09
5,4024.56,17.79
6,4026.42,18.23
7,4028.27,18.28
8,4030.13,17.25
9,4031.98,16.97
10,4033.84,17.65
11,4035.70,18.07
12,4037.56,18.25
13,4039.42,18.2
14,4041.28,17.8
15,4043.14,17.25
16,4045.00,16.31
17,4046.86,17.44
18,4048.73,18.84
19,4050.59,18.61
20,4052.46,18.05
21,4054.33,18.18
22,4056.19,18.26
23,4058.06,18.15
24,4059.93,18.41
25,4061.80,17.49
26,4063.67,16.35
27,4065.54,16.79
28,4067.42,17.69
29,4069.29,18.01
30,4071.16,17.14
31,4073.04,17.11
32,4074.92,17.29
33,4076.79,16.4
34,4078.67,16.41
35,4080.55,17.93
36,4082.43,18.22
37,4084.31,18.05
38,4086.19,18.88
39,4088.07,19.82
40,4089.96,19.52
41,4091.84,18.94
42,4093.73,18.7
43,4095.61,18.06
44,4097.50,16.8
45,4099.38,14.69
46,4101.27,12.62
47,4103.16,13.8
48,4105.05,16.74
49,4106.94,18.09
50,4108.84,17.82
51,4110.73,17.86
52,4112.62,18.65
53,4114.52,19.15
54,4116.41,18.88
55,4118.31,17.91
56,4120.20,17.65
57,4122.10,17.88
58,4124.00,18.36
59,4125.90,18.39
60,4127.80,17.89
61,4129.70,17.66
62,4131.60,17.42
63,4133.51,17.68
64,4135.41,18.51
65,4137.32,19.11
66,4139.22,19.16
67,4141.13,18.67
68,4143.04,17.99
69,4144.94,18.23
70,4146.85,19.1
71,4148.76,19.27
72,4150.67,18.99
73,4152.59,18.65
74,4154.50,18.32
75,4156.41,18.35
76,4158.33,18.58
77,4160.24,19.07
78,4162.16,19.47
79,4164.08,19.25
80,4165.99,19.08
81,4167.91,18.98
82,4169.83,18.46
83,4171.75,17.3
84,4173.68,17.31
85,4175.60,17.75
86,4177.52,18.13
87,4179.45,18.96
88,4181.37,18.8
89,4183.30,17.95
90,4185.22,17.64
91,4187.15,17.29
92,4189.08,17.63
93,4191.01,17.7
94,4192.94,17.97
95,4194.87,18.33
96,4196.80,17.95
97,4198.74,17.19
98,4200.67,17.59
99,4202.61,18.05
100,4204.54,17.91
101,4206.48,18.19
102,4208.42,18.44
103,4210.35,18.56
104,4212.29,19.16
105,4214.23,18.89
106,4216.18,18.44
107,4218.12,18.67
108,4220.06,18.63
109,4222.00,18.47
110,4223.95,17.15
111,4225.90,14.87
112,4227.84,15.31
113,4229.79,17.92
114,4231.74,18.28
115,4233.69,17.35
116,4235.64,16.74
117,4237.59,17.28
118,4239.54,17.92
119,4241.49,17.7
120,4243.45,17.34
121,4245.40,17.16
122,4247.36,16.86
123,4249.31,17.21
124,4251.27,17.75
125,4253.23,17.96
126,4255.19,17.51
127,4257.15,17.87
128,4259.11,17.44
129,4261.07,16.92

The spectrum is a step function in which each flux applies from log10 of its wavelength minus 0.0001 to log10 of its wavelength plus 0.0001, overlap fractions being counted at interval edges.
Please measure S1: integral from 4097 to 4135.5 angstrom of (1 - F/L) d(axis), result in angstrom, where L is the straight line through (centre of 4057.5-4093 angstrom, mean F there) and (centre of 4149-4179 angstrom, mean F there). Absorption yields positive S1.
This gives 1.7 angstrom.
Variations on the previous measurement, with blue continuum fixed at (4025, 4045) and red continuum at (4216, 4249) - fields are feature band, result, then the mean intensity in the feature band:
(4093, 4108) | 1.2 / 16.2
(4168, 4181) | -0.4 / 18.1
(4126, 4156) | -1.5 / 18.4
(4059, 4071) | 0.2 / 17.4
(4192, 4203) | -0.2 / 17.8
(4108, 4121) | -0.5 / 18.3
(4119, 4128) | -0.2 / 18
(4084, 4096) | -0.9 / 18.9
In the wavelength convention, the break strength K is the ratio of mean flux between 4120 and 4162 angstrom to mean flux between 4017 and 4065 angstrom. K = 1.0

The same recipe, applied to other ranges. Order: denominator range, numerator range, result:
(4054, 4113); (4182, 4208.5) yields 1.02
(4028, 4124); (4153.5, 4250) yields 1.02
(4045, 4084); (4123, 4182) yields 1.05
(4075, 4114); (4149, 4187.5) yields 1.06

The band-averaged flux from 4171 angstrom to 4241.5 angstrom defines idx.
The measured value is 17.8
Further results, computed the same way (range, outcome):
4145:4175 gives 18.6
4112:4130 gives 18.3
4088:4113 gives 17.2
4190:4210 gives 18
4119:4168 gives 18.5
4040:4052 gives 17.7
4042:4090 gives 17.8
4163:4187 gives 18.3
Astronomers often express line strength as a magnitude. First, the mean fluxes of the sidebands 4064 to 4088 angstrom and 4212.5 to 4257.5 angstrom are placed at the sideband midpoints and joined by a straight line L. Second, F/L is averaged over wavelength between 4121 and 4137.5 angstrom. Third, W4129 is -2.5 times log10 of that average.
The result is -0.03 mag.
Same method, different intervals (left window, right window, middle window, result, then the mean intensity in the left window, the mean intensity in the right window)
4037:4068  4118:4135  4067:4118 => 0.02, 17.8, 17.9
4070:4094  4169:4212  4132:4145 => -0.03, 18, 18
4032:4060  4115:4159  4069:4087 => 0.03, 17.9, 18.4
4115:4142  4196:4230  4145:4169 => -0.05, 18.2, 17.8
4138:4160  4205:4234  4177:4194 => 0.02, 18.7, 17.9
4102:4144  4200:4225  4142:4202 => -0.01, 17.9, 18.3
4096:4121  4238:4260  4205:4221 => -0.07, 17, 17.5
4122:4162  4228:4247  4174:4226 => -0.01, 18.5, 17.4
